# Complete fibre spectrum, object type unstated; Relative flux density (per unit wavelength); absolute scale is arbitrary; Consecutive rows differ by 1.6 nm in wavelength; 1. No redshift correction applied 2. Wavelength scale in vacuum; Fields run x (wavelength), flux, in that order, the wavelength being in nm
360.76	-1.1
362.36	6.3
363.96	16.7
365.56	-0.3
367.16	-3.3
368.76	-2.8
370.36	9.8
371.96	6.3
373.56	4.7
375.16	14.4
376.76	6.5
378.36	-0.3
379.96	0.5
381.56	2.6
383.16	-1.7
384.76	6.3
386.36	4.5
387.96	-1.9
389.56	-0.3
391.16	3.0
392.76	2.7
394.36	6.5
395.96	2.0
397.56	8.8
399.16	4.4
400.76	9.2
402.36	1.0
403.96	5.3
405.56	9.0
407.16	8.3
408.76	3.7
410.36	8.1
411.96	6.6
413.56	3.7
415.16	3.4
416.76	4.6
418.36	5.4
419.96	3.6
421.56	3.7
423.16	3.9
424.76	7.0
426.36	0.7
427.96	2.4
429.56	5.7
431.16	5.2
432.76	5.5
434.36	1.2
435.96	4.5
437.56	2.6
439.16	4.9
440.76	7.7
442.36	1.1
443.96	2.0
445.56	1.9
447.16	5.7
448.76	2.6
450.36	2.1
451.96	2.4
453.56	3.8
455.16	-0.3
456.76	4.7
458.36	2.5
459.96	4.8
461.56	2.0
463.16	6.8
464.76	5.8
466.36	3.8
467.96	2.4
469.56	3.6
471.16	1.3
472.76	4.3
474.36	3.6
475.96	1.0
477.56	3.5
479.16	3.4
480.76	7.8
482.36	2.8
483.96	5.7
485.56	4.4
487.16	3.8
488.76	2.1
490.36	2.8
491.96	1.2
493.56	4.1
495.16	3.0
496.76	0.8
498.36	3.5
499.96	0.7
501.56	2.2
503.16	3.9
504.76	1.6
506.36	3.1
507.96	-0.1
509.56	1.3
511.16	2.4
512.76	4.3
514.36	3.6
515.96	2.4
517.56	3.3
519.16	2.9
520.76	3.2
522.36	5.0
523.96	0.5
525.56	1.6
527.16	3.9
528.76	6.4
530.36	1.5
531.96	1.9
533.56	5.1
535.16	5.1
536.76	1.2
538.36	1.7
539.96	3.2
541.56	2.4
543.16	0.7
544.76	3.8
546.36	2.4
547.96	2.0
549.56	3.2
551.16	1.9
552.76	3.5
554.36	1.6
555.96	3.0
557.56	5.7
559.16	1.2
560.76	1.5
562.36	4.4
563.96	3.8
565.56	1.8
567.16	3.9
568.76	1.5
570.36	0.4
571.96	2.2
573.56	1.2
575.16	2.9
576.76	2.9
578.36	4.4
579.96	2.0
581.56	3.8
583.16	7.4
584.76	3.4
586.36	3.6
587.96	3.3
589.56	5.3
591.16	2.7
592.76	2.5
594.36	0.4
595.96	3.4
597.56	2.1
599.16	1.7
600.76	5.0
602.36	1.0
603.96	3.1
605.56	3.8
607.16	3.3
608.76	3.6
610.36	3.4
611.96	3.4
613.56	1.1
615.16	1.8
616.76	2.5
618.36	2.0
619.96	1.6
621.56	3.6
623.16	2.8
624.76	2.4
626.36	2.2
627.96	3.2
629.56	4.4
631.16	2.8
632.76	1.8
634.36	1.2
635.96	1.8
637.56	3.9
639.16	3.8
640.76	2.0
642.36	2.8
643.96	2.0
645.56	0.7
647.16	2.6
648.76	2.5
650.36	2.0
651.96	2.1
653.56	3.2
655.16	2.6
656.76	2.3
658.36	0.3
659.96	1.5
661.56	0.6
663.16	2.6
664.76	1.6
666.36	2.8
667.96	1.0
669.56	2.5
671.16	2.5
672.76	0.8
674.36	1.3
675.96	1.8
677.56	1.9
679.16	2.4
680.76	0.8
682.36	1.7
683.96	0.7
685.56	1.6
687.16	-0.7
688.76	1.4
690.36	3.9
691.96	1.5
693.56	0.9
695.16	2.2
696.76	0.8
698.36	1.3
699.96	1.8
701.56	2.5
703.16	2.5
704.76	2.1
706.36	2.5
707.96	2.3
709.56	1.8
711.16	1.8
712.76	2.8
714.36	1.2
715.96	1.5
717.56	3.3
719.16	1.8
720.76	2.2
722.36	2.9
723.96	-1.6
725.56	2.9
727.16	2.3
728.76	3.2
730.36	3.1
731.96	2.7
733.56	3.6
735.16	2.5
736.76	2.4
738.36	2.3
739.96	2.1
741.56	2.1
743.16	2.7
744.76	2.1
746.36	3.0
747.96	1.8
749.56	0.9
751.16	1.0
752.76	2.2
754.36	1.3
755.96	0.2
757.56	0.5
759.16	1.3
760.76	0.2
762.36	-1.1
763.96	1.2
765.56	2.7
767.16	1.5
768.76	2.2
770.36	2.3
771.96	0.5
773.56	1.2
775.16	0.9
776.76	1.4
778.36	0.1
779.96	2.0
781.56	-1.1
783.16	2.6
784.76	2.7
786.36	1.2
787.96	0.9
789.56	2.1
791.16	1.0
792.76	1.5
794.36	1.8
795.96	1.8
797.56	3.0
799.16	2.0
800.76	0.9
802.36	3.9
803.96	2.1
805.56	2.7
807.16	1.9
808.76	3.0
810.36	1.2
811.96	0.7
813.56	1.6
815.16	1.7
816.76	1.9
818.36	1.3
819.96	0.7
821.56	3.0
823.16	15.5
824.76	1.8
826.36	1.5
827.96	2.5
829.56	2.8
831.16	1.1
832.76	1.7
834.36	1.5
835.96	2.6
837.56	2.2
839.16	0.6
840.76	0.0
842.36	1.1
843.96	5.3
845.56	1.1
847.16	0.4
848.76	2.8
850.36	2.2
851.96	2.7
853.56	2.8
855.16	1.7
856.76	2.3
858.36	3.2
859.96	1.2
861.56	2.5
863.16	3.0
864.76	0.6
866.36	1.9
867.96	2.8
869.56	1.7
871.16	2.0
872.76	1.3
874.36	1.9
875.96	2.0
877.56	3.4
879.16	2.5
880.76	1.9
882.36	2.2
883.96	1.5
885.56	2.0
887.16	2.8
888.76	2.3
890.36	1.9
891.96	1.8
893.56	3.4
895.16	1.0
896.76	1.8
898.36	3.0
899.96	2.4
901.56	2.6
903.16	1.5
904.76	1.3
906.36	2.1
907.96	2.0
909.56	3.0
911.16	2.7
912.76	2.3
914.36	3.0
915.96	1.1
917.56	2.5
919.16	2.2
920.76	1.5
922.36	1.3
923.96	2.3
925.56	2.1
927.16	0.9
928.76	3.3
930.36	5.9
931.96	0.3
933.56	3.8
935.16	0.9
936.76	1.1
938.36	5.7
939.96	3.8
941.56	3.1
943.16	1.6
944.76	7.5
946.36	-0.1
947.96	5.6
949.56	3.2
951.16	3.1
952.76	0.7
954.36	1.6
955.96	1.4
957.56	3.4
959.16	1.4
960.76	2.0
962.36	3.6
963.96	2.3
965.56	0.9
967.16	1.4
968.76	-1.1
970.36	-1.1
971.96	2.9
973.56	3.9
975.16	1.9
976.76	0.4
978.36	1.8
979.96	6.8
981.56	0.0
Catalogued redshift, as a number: 1.207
